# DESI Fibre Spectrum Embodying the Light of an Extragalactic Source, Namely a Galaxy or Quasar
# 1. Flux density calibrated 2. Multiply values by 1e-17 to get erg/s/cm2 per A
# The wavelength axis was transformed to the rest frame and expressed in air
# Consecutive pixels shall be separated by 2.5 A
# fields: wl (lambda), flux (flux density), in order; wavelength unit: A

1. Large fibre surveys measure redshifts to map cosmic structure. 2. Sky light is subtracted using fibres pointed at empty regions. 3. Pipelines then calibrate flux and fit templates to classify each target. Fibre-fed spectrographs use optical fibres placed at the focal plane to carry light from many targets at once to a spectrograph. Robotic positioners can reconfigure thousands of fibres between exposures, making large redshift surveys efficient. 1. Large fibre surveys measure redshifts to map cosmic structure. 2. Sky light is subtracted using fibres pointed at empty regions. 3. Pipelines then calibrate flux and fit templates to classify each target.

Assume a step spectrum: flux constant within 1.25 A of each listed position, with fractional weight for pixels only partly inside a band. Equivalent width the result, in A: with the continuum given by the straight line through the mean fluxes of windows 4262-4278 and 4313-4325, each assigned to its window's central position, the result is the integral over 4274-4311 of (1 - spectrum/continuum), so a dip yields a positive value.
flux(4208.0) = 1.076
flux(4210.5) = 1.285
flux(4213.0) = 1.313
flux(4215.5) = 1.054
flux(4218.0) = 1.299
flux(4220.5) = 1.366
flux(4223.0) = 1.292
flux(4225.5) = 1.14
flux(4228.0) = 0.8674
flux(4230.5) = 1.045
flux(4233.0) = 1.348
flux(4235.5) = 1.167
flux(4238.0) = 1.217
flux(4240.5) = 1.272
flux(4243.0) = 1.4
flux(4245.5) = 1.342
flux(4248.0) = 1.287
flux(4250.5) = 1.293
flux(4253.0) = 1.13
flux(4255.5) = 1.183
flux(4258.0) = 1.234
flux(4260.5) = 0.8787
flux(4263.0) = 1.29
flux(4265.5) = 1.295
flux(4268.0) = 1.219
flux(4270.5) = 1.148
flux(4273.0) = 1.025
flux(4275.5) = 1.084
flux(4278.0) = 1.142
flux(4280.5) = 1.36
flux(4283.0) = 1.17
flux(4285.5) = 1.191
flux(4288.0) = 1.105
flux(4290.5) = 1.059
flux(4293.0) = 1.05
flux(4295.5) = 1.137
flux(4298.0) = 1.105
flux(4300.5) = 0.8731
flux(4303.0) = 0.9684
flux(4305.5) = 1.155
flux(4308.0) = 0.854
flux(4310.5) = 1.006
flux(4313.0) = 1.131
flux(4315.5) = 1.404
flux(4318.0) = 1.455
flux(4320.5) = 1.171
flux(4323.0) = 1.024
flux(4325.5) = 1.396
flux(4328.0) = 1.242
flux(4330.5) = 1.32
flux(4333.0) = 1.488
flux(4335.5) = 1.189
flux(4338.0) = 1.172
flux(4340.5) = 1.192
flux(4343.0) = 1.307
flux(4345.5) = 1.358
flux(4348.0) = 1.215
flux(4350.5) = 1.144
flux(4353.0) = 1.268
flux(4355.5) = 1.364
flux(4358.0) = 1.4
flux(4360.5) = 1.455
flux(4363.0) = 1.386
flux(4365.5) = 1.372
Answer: 3.8 A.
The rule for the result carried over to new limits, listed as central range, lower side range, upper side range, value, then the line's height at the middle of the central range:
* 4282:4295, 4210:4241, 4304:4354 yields 1.1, 1.21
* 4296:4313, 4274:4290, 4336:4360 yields 2.7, 1.2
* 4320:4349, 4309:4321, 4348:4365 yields 0.4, 1.28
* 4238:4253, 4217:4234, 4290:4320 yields -1.6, 1.17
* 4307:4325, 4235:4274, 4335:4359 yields 1.2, 1.25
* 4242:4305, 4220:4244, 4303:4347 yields 2.8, 1.21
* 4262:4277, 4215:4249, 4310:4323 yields 0.6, 1.23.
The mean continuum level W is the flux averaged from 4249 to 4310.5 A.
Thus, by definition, 1.12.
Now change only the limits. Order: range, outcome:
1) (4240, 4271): 1.23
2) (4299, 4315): 1.02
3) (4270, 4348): 1.17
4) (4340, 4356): 1.26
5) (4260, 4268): 1.19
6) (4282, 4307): 1.08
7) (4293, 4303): 1.03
